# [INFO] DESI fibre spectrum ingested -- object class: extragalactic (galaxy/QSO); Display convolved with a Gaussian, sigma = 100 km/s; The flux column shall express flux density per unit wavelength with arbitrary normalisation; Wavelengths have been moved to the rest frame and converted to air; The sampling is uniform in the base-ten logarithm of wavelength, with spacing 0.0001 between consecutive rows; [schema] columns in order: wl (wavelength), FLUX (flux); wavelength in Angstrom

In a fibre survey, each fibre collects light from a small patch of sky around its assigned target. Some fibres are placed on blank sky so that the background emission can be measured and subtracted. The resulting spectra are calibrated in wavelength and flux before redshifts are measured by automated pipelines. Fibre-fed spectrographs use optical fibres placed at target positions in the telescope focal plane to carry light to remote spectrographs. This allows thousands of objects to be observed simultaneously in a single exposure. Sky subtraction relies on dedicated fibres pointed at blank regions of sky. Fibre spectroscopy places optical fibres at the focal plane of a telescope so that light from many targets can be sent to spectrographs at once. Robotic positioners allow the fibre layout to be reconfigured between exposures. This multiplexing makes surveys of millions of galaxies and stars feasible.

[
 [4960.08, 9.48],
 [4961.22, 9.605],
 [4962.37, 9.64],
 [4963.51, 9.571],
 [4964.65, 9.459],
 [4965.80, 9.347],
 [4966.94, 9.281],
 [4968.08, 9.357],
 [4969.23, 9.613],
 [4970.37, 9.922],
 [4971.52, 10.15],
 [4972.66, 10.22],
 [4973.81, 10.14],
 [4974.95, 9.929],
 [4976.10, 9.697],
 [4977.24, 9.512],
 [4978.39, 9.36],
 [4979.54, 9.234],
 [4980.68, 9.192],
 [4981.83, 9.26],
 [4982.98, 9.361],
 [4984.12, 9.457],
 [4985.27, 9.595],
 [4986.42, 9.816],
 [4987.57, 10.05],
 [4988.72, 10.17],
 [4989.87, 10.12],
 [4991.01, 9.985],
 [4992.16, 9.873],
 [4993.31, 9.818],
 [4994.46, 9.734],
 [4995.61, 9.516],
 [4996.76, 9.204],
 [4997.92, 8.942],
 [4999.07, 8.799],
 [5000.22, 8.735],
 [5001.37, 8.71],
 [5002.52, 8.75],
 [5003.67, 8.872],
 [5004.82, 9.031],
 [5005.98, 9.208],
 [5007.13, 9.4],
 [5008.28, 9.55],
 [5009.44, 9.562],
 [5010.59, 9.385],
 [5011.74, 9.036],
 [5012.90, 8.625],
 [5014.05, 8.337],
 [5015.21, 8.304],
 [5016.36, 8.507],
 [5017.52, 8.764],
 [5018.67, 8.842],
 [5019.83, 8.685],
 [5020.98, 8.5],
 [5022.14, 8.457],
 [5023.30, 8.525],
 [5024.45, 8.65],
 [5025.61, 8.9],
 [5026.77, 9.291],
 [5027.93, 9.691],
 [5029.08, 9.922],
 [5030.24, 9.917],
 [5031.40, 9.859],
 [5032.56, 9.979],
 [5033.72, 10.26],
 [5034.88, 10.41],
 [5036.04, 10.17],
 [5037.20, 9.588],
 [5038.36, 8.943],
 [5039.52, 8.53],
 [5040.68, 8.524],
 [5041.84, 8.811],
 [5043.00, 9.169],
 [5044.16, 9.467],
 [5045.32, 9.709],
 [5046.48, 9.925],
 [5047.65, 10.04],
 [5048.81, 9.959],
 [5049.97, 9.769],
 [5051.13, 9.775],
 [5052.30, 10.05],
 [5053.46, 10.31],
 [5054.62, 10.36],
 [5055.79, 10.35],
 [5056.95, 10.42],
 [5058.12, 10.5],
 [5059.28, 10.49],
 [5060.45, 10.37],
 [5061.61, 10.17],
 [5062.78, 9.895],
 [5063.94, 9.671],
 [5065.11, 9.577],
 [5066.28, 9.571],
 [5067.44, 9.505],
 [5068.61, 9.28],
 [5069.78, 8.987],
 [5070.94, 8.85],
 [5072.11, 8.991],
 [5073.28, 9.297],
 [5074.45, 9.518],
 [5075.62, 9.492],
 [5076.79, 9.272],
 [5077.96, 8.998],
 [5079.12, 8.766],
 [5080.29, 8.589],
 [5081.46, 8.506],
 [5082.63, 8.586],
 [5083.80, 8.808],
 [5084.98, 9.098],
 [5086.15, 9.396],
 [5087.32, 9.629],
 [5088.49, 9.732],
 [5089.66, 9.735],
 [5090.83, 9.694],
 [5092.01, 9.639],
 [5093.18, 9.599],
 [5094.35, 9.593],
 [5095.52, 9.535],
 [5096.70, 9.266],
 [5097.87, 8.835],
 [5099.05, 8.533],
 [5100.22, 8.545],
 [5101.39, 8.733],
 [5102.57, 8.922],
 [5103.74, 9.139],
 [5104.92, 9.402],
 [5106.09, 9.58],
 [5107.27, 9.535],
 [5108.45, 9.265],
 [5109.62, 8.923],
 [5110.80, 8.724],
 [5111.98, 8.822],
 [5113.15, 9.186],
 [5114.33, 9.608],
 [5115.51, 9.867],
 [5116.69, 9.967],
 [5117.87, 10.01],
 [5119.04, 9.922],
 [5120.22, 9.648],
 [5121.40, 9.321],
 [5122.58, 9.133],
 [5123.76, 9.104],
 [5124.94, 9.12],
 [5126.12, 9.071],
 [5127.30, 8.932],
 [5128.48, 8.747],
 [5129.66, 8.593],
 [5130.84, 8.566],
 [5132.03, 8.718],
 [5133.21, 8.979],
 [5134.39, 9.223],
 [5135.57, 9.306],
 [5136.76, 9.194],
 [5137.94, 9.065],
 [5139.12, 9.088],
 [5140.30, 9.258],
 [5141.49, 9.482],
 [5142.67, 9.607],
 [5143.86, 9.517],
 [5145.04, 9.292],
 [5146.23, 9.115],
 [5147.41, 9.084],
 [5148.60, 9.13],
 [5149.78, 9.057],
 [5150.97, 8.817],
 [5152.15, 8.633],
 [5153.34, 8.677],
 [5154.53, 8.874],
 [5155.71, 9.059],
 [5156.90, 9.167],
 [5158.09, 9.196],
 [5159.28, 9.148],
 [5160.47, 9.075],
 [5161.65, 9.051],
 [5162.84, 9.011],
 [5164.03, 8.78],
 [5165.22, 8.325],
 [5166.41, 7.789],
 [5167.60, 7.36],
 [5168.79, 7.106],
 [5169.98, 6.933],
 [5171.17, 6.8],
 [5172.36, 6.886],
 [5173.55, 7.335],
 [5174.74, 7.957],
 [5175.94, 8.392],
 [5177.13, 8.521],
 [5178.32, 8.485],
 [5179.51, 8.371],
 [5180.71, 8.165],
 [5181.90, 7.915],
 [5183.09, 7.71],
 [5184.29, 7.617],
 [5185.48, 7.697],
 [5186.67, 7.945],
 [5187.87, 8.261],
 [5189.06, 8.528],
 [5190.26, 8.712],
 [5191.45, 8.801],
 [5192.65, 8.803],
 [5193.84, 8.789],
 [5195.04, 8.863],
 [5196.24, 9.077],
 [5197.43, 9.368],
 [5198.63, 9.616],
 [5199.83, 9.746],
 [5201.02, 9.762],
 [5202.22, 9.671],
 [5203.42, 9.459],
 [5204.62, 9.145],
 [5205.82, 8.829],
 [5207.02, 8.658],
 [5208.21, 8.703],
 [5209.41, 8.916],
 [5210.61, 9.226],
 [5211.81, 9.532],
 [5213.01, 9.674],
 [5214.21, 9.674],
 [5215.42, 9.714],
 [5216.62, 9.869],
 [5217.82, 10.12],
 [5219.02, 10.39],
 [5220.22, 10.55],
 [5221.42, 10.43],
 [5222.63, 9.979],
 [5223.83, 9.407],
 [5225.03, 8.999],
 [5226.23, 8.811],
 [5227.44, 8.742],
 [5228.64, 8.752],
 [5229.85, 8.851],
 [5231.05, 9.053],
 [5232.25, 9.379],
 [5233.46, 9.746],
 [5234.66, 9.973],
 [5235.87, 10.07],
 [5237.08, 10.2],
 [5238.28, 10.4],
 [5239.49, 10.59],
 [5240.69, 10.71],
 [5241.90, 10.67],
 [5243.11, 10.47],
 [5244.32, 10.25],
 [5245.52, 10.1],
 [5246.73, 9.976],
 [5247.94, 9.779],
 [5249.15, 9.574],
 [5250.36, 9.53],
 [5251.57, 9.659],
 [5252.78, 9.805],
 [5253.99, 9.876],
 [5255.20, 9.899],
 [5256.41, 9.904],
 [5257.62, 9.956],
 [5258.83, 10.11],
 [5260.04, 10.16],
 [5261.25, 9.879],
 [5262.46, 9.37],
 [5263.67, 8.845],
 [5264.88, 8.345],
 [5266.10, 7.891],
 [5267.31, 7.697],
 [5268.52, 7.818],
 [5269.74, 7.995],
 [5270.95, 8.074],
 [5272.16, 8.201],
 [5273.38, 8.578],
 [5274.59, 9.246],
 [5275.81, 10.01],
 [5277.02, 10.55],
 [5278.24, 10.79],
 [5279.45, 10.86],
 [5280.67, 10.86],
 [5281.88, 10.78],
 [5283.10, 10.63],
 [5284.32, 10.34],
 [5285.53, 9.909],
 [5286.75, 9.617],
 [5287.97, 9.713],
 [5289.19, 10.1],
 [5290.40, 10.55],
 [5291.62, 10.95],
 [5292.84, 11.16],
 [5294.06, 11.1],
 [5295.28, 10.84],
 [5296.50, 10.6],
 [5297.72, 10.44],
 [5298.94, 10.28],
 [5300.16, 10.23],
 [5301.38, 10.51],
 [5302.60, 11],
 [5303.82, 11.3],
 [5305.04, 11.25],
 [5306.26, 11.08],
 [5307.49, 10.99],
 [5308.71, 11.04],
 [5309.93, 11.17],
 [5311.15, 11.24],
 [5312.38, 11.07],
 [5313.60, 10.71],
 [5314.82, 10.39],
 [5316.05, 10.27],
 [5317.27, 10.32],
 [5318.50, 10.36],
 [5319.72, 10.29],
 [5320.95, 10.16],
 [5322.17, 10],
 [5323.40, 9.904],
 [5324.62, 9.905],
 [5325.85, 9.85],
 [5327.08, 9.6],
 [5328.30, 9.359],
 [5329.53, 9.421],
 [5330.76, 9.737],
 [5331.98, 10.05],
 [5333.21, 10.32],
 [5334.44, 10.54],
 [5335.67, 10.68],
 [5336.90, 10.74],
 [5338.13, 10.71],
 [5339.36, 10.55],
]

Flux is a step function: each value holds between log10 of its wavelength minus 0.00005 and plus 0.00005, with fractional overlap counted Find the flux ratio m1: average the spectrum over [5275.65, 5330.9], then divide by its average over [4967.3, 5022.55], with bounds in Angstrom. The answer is 1.12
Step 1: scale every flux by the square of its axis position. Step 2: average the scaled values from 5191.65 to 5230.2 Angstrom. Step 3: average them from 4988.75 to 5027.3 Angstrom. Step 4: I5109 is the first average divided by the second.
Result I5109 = 1.1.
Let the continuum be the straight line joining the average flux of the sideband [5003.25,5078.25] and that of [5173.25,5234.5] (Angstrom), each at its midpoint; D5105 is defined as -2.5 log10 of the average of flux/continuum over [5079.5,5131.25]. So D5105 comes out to 0.01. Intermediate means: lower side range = 9.43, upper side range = 9.01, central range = 9.21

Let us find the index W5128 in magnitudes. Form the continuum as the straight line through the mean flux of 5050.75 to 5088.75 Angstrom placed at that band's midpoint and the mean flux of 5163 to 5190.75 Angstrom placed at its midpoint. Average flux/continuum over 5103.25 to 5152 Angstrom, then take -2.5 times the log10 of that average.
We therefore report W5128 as -0.07 mag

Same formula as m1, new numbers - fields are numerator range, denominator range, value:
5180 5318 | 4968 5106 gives 1.03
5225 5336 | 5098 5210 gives 1.13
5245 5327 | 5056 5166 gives 1.09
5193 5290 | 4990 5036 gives 1.04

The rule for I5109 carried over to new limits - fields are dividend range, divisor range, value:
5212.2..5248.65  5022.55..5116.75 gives 1.11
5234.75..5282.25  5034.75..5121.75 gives 1.10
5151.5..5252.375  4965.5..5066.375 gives 1.03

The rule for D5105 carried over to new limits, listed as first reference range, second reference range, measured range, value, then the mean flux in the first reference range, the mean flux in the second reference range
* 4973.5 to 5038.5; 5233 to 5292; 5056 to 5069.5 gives -0.057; 9.33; 9.77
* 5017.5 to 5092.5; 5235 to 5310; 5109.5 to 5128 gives 0.033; 9.47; 10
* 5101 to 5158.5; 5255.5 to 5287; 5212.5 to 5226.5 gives -0.052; 9.17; 9.48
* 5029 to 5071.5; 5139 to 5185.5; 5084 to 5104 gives 0.000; 9.76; 8.49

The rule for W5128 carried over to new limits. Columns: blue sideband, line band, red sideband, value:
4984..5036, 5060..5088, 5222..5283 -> 0.01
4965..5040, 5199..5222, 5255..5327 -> 0.03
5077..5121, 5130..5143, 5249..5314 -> 0.04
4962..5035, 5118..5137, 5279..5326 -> 0.09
